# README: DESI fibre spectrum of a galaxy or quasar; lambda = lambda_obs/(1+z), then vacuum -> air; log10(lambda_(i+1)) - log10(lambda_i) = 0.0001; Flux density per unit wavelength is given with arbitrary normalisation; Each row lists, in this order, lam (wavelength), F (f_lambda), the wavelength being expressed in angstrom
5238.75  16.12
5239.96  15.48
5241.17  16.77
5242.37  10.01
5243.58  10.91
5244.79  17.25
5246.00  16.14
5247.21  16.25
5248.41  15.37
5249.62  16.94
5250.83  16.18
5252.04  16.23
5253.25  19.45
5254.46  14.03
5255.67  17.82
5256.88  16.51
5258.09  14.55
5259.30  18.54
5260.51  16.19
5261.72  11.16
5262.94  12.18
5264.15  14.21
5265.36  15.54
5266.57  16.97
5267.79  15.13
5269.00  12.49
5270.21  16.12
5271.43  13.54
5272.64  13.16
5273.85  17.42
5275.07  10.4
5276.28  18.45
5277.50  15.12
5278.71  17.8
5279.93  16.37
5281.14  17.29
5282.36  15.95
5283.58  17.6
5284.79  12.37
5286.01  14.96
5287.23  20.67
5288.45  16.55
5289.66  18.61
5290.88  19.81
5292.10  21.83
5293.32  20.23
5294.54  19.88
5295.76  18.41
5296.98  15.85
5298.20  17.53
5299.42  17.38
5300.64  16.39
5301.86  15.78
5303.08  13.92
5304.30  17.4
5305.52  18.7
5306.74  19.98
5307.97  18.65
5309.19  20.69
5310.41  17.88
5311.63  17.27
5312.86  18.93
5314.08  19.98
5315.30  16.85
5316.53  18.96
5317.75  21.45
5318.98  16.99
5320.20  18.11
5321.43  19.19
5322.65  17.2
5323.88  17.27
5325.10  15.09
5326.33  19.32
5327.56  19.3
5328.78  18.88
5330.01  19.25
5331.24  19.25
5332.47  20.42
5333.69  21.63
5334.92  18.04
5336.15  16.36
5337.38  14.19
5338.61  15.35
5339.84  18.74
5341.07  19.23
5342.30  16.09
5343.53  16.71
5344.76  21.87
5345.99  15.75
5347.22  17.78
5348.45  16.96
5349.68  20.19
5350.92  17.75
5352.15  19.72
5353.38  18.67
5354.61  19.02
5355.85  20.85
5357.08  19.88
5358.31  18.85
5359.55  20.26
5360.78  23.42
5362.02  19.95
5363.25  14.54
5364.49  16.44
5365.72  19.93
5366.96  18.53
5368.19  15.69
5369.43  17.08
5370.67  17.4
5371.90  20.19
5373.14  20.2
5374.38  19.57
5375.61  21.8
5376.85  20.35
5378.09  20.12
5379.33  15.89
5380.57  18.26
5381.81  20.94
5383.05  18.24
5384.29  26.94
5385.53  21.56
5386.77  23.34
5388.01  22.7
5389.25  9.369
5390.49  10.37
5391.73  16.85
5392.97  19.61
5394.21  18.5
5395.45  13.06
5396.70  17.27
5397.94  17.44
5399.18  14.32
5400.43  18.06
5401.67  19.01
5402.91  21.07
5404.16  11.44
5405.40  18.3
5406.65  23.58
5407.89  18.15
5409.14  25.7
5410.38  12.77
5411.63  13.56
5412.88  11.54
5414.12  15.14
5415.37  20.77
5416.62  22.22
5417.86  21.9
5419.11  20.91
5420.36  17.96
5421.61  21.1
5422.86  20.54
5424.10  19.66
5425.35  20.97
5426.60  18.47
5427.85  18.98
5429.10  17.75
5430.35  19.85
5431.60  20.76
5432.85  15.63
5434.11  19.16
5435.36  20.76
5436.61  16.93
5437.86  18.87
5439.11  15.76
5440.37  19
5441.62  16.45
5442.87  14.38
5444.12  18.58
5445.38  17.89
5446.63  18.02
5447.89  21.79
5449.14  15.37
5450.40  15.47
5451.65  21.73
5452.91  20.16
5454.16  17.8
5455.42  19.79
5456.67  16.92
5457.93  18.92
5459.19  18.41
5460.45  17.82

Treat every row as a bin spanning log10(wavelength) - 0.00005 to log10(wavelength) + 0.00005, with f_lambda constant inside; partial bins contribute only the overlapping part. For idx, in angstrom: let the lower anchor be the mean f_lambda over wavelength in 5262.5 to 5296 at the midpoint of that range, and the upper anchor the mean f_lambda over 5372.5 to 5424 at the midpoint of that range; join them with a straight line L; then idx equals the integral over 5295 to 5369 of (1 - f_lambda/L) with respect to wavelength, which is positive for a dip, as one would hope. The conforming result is -3.8 angstrom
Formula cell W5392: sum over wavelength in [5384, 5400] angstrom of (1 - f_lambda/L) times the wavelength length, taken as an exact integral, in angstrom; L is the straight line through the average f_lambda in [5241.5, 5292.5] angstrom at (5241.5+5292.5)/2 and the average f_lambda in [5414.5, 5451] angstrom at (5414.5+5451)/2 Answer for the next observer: 0.4 angstrom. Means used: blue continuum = 15.8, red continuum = 18.8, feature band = 17.6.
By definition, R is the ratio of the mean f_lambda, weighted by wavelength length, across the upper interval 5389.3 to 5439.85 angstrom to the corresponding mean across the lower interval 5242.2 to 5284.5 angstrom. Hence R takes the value 1.17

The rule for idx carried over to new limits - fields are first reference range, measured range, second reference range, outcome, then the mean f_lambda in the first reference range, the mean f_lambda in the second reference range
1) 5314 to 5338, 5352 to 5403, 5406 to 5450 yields -0.5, 18.3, 18.6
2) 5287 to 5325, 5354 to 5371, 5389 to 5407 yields -1.5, 18.3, 16.6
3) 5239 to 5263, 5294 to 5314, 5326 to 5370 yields -0.8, 15.5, 18.5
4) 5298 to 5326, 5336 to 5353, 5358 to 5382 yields 0.8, 17.9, 18.9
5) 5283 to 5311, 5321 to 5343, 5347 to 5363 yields 0.9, 17.9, 19.4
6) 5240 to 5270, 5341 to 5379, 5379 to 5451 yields -3.5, 15.3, 18.3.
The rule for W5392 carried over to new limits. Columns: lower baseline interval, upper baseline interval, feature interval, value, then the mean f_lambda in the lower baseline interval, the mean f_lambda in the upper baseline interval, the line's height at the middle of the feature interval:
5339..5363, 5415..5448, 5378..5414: 2.3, 18.9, 19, 19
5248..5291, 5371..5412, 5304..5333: -3.0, 15.8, 18.5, 16.9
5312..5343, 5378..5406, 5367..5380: -0.6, 18.2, 17.9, 18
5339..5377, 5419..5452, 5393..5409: 0.7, 18.8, 18.6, 18.7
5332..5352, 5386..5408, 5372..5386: -2.2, 18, 17.4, 17.6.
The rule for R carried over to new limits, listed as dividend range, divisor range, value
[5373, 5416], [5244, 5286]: 1.16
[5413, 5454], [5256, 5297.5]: 1.15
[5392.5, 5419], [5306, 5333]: 0.96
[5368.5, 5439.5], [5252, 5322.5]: 1.10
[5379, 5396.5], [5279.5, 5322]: 1.02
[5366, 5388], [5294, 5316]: 1.11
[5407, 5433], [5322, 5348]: 1.05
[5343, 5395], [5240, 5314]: 1.15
